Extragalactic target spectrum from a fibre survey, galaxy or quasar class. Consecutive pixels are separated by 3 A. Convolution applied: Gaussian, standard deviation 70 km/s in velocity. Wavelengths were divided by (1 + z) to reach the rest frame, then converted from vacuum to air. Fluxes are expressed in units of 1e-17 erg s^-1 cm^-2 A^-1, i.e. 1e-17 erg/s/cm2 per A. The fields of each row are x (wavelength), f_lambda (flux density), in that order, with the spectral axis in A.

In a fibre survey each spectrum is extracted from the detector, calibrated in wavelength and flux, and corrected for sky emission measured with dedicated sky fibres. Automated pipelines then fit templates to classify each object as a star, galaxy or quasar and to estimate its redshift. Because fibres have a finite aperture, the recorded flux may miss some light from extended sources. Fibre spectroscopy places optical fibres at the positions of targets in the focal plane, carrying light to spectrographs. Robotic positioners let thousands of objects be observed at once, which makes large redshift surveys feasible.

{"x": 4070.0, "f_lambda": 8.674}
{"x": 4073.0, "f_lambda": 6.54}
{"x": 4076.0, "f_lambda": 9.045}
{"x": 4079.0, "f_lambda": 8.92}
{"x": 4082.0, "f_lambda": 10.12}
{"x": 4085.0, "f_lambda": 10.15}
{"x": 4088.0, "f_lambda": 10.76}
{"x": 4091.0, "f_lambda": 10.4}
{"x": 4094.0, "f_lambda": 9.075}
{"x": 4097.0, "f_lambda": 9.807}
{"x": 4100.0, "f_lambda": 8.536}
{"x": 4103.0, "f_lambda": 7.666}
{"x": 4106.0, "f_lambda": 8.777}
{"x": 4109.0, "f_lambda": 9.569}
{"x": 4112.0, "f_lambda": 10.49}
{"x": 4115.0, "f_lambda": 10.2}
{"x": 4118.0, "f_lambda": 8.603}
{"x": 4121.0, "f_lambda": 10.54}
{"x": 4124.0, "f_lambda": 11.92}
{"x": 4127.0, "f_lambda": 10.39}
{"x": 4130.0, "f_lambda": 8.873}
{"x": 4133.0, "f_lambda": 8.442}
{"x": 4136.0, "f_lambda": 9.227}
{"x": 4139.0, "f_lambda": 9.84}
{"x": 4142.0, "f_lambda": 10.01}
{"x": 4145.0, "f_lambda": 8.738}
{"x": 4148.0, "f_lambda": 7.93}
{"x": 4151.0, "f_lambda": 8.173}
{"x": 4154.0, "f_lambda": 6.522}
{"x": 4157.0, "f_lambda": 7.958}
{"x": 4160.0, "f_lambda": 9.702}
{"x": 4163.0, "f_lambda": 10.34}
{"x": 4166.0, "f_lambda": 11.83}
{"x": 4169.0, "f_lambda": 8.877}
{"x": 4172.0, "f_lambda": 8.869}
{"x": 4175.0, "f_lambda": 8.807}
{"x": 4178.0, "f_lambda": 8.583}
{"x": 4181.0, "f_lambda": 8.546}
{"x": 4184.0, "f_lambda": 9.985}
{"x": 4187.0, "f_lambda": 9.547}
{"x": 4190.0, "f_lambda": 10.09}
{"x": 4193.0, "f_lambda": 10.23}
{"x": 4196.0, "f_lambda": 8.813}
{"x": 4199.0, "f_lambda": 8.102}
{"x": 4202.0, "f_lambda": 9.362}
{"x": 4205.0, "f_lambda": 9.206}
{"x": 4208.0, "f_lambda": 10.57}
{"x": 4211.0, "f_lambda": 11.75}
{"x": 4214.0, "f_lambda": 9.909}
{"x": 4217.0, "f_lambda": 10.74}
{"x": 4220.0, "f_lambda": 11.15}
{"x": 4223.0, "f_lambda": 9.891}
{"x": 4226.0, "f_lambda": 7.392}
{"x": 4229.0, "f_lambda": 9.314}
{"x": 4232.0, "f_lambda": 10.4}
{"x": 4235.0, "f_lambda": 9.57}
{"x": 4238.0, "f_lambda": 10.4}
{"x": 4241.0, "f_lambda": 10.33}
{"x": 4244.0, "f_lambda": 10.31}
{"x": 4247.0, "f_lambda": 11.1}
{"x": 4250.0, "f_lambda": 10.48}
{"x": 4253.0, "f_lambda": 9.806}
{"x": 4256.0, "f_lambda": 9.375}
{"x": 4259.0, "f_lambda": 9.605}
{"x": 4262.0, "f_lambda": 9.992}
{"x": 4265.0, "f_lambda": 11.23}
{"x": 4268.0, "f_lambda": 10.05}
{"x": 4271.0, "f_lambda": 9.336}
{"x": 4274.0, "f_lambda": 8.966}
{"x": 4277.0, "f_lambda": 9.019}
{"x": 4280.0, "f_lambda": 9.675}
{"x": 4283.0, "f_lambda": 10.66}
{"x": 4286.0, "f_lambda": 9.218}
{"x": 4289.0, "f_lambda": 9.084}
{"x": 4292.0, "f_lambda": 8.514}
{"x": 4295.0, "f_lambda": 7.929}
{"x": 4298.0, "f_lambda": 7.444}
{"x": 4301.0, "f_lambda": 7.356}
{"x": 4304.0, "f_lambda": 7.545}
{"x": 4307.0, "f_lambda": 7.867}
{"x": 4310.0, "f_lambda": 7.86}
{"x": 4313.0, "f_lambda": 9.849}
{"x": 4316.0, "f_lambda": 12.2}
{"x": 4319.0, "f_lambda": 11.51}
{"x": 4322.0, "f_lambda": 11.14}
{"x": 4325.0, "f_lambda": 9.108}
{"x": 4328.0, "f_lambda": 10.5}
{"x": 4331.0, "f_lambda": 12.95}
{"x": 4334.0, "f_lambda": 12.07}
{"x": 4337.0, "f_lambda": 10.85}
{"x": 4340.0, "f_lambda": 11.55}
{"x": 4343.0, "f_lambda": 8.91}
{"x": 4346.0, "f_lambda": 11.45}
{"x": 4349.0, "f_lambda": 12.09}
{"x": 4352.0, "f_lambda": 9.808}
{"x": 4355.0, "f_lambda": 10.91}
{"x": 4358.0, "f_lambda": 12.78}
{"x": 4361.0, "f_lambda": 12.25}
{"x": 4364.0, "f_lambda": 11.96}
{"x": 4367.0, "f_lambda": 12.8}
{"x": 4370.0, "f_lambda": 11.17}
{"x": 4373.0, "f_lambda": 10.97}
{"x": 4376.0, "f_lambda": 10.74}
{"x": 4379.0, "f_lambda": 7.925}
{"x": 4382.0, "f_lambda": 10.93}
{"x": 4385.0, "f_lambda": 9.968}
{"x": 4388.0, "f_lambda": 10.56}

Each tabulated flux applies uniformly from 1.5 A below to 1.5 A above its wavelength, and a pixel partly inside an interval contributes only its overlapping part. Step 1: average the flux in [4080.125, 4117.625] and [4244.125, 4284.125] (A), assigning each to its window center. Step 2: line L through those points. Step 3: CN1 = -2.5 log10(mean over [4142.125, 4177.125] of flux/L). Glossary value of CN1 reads 0.09 mag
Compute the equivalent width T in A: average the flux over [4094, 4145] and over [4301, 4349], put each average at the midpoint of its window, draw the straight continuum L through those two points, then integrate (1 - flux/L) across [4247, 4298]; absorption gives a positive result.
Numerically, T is 2.9 A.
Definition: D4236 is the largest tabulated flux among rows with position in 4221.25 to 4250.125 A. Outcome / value 11.1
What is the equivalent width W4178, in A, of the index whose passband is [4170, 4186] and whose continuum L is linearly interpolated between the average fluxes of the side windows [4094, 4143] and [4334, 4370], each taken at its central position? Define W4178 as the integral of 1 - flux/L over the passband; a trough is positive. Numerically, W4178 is 1.7 A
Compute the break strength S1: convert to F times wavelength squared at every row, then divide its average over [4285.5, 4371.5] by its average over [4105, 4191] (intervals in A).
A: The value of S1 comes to 1.2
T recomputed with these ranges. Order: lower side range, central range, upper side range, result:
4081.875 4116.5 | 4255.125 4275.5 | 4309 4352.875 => 1.3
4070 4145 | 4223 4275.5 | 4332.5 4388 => 2.5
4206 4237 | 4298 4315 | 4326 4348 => 4.2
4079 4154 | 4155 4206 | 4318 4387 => 2.9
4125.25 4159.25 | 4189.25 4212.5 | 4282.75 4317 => -2.7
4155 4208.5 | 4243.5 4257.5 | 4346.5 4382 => -0.2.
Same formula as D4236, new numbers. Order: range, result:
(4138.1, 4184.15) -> 11.83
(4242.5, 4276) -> 11.23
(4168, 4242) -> 11.75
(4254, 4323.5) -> 12.2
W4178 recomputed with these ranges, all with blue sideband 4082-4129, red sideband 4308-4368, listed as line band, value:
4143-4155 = 2.4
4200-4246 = 1.9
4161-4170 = -0.2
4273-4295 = 3.2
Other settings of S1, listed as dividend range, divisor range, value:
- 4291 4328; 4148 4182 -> 1.10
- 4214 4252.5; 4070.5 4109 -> 1.18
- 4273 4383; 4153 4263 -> 1.12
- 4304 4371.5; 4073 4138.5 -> 1.28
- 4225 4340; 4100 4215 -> 1.11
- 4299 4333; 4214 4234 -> 1.04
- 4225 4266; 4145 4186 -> 1.16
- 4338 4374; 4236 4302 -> 1.24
